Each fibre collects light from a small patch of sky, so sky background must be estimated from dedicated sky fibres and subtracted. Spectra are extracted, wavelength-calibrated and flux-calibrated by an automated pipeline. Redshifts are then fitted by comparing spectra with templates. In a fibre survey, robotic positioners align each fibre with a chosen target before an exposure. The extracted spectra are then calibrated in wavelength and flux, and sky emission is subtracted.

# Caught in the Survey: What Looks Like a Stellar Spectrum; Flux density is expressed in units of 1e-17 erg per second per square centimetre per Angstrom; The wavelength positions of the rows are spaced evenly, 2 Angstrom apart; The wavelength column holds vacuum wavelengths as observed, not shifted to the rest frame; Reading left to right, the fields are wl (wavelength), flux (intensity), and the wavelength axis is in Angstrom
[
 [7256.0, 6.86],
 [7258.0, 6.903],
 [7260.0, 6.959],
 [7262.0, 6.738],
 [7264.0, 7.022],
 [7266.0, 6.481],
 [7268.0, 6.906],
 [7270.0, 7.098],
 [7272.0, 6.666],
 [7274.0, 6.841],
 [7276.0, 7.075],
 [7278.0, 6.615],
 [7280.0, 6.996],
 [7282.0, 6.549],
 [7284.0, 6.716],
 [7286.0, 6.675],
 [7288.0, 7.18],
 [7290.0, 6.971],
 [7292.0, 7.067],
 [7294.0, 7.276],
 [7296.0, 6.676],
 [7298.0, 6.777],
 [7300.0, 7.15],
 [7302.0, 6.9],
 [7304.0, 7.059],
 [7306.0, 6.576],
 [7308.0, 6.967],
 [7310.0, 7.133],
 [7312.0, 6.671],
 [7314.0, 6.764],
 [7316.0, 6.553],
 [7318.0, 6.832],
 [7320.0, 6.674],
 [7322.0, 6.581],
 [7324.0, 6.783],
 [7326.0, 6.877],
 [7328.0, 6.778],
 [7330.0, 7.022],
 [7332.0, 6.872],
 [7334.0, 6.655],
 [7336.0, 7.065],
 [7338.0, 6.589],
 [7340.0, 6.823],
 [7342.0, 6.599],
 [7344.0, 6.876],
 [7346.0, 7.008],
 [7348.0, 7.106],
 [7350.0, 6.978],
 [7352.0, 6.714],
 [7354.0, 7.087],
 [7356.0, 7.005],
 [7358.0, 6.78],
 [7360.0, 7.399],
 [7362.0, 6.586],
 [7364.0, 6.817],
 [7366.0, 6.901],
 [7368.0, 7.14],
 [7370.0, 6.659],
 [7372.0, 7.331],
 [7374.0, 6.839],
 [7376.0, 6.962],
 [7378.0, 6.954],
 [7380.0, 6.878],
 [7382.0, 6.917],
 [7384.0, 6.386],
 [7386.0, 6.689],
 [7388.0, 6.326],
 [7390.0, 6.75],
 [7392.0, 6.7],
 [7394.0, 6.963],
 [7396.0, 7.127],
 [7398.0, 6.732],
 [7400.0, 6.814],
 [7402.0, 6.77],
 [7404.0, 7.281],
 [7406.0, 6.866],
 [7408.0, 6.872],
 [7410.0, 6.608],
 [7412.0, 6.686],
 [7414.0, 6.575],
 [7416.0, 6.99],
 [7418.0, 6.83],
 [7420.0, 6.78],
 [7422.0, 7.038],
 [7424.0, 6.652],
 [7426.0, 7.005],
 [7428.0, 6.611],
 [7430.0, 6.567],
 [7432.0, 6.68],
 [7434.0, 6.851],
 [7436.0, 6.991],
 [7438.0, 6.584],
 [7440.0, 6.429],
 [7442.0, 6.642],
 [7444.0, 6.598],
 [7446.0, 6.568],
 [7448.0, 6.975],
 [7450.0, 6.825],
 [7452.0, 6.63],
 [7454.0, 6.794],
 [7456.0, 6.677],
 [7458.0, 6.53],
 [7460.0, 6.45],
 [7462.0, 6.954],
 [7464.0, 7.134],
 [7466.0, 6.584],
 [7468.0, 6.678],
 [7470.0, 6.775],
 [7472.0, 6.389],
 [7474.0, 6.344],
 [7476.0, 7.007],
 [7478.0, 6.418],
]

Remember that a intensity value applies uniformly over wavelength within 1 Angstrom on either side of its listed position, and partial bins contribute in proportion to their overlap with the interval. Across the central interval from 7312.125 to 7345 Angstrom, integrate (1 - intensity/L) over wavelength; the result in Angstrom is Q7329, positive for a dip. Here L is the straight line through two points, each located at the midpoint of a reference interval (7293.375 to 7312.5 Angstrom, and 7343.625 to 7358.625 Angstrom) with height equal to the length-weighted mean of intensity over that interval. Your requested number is 0.8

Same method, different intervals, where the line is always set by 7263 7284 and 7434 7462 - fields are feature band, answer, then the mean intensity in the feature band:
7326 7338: -0.1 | 6.85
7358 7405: -0.9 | 6.86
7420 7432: -0.1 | 6.77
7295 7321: -0.1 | 6.83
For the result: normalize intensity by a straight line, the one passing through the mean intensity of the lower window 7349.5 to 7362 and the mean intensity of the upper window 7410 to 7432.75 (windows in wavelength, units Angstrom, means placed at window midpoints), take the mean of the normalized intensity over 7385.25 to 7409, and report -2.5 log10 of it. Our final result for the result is 0.00 mag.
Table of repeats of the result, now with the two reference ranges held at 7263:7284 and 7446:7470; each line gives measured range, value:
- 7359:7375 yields -0.03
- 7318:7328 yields 0.01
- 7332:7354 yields -0.01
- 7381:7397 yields 0.01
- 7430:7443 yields 0.01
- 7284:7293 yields -0.02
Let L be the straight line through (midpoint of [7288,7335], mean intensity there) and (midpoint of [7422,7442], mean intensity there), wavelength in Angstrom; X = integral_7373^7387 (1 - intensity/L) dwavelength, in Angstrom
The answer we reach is 0.0 Angstrom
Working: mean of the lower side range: 6.86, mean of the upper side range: 6.72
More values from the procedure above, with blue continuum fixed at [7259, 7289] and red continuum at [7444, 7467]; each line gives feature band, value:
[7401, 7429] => -0.29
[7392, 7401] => -0.16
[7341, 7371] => -0.54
